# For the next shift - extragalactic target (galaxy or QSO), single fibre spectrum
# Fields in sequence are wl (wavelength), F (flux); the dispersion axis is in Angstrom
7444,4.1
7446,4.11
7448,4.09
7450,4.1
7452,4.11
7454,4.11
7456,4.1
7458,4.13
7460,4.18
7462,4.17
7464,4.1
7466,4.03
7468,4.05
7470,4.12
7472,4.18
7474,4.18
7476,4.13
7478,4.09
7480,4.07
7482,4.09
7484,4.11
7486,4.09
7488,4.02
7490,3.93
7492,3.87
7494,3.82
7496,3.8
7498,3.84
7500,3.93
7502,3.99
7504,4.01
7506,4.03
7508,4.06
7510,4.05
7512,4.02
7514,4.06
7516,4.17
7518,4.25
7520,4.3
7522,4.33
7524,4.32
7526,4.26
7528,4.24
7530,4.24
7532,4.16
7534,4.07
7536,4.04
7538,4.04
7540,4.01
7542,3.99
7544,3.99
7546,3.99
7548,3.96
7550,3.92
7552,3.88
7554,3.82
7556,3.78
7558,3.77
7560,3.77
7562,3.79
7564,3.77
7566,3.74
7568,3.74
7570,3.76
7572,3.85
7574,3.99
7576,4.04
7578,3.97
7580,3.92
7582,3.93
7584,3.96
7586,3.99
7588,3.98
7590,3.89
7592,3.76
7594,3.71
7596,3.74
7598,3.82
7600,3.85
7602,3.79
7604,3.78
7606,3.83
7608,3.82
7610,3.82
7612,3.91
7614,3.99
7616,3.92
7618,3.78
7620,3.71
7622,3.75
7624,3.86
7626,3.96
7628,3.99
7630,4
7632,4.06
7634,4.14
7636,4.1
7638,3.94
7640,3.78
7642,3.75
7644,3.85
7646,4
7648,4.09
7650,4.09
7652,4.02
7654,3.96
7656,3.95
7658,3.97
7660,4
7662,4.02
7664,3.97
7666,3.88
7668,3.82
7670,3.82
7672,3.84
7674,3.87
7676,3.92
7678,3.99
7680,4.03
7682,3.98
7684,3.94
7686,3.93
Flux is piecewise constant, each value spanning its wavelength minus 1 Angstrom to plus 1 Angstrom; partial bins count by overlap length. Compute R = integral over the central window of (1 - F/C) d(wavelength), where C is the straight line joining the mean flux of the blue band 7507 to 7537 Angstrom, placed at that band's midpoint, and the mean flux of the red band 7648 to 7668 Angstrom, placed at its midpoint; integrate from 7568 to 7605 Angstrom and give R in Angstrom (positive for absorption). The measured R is 1.9 Angstrom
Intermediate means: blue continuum 4.17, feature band 3.87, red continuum 3.98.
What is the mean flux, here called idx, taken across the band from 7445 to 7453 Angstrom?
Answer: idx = 4.1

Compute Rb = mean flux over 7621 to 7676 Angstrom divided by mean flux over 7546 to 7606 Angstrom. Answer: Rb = 1.0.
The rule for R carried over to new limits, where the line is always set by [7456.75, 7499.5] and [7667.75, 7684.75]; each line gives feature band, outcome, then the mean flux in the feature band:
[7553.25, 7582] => 1.1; 3.84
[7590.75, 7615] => 0.9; 3.82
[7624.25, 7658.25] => -0.3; 3.98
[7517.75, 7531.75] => -0.9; 4.27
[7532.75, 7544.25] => -0.1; 4.03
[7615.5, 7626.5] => 0.4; 3.82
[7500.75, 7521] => -0.3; 4.09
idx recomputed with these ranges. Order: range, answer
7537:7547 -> 4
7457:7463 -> 4.16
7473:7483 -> 4.11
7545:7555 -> 3.91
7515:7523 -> 4.26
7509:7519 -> 4.11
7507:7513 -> 4.04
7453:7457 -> 4.11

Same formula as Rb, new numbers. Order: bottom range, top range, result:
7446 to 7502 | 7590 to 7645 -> 0.95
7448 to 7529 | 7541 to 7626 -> 0.94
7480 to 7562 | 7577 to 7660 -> 0.97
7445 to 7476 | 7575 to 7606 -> 0.94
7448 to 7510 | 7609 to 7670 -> 0.97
